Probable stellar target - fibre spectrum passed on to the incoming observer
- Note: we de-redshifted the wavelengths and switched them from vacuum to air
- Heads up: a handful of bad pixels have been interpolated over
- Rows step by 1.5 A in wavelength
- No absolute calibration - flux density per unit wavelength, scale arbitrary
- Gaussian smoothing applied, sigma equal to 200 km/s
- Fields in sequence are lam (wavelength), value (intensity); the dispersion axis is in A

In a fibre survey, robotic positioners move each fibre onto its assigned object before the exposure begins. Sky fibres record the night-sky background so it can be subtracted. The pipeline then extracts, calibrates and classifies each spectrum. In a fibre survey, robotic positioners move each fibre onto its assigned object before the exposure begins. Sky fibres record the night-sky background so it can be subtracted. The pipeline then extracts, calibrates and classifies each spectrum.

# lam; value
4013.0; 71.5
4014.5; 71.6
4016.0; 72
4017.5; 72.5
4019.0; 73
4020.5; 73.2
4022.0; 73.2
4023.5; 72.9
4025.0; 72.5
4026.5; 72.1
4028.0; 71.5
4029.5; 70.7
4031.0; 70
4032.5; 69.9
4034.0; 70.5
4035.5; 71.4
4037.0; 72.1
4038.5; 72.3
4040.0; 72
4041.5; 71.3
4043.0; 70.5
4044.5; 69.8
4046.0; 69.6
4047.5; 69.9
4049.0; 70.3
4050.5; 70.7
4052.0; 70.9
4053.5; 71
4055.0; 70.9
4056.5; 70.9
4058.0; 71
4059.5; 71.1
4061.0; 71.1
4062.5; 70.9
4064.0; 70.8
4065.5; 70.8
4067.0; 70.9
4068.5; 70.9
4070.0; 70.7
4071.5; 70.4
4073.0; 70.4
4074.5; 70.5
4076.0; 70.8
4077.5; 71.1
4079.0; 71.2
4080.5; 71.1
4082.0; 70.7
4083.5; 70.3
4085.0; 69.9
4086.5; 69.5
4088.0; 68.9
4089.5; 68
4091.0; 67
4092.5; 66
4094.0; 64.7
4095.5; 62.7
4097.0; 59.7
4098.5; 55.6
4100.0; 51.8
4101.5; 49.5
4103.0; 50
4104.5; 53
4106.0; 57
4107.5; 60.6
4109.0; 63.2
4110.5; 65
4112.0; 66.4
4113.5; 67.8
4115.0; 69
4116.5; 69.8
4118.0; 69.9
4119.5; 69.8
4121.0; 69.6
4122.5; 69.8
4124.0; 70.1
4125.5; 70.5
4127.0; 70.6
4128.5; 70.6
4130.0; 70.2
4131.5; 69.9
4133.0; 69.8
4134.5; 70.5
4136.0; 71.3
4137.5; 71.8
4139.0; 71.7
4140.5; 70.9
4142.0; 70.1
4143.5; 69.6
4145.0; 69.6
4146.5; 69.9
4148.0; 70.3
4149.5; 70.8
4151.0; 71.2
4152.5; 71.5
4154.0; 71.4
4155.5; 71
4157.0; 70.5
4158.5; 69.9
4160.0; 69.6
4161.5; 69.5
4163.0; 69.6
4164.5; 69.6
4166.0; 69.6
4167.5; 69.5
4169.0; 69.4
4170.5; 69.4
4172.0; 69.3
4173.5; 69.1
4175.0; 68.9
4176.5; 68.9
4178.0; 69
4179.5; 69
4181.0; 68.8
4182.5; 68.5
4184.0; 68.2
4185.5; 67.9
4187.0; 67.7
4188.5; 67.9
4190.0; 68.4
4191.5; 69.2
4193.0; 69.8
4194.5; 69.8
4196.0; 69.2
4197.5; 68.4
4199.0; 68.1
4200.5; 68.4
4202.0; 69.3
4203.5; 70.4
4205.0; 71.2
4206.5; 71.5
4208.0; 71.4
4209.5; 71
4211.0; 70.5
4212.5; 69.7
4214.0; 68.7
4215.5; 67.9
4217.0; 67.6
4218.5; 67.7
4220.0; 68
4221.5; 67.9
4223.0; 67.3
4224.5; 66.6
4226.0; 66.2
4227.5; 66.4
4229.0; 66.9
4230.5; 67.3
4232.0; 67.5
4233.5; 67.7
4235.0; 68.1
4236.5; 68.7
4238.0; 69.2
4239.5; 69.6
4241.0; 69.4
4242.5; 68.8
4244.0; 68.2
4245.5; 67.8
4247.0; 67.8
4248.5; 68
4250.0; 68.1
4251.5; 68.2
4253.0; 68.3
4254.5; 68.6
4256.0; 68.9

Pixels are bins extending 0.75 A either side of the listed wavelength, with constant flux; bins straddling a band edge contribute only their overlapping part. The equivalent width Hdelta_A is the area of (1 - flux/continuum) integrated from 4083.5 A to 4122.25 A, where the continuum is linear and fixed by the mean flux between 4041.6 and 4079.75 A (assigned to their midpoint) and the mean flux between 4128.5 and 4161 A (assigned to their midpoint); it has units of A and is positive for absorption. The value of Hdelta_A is 3.85 A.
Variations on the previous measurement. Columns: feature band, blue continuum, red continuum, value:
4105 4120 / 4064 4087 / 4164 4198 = 1.0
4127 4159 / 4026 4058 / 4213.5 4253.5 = -0.6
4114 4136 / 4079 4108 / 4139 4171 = -1.2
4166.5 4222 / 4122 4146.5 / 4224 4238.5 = -0.4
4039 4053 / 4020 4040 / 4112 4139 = 0.2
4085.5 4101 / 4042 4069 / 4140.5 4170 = 1.6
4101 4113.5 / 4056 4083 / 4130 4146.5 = 2.1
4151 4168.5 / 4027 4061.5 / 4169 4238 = -0.2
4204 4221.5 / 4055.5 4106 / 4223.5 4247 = -0.5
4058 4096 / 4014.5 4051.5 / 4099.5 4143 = -0.4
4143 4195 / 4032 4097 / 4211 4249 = -0.6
